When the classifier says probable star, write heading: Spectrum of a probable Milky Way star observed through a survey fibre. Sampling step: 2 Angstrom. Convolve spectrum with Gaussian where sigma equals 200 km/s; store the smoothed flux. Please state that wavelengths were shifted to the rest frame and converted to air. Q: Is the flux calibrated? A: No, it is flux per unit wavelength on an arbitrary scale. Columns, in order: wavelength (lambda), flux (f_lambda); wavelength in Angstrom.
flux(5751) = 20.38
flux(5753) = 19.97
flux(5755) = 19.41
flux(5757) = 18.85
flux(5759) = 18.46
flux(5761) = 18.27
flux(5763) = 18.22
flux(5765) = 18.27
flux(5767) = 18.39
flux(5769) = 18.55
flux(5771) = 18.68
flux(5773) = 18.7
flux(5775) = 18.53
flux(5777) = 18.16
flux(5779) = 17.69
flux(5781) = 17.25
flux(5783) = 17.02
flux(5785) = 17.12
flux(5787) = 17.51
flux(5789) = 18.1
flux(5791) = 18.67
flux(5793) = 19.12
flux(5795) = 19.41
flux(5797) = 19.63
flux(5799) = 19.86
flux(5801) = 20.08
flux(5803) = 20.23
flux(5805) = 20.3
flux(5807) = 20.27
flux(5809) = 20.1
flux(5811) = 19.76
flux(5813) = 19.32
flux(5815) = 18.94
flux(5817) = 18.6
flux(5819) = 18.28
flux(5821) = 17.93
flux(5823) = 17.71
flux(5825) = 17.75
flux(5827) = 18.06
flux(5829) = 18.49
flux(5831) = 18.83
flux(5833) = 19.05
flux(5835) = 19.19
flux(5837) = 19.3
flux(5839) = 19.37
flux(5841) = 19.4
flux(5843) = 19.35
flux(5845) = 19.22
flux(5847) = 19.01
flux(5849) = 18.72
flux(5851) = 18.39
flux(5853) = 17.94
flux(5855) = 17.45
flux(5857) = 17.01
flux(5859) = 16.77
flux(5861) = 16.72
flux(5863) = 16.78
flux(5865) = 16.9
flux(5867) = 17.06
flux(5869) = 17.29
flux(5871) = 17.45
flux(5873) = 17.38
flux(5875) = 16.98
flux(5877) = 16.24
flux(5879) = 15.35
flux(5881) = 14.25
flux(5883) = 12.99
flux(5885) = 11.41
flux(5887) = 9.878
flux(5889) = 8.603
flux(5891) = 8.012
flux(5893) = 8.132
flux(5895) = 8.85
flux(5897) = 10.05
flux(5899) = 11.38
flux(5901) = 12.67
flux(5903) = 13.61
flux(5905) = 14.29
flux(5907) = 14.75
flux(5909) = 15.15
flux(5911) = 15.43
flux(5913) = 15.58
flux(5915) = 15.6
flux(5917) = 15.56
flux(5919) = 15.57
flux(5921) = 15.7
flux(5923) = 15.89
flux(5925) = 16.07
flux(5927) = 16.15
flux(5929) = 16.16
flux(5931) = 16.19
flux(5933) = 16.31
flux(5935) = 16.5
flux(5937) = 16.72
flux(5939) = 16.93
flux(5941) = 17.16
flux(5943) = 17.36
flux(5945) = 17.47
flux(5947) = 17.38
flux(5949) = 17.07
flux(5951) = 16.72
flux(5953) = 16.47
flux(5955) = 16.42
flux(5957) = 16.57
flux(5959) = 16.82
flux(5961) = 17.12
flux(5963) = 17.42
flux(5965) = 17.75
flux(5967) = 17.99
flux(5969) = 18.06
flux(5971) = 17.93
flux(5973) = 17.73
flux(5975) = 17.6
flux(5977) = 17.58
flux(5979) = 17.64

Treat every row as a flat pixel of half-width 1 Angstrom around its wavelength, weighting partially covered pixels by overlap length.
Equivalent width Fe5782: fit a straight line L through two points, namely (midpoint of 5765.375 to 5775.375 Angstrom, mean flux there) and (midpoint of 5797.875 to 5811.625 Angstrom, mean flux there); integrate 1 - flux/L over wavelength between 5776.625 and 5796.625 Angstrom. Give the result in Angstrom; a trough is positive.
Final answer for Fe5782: 1.28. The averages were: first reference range 18.6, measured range 18.1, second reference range 20.1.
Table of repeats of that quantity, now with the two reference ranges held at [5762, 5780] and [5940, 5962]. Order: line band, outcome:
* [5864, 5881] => 0.9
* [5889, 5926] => 8.5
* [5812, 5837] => -0.8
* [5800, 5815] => -1.5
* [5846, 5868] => 0.2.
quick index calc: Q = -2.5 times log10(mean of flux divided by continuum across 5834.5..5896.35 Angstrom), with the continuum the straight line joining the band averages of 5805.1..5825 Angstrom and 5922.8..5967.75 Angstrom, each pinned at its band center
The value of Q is 0.15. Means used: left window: 19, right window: 16.8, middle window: 15.8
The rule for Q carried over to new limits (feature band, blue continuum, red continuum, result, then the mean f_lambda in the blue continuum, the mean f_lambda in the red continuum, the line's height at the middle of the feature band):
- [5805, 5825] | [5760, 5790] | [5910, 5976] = -0.075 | 18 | 16.7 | 17.7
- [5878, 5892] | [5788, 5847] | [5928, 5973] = 0.491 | 19.1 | 17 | 18.1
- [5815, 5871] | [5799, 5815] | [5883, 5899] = -0.185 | 19.9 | 9.64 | 15.5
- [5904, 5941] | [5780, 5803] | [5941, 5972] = 0.109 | 18.6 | 17.2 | 17.5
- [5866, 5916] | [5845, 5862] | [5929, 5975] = 0.282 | 17.8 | 17.1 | 17.6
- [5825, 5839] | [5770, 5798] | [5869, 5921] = -0.160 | 18.3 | 13.5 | 16.2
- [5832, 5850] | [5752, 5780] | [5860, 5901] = -0.246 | 18.6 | 13.6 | 15.3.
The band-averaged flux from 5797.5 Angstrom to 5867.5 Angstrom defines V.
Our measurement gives 18.7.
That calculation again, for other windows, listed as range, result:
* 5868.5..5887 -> 15.1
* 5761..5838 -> 18.7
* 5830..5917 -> 15.5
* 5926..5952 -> 16.8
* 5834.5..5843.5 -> 19.3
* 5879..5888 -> 12.5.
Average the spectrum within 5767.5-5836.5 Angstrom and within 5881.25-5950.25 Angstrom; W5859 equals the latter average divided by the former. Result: 0.8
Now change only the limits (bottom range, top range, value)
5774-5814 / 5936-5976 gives 0.91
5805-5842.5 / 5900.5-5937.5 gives 0.82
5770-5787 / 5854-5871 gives 0.95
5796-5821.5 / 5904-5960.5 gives 0.83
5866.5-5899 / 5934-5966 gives 1.31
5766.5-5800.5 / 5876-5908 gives 0.65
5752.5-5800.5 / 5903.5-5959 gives 0.87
